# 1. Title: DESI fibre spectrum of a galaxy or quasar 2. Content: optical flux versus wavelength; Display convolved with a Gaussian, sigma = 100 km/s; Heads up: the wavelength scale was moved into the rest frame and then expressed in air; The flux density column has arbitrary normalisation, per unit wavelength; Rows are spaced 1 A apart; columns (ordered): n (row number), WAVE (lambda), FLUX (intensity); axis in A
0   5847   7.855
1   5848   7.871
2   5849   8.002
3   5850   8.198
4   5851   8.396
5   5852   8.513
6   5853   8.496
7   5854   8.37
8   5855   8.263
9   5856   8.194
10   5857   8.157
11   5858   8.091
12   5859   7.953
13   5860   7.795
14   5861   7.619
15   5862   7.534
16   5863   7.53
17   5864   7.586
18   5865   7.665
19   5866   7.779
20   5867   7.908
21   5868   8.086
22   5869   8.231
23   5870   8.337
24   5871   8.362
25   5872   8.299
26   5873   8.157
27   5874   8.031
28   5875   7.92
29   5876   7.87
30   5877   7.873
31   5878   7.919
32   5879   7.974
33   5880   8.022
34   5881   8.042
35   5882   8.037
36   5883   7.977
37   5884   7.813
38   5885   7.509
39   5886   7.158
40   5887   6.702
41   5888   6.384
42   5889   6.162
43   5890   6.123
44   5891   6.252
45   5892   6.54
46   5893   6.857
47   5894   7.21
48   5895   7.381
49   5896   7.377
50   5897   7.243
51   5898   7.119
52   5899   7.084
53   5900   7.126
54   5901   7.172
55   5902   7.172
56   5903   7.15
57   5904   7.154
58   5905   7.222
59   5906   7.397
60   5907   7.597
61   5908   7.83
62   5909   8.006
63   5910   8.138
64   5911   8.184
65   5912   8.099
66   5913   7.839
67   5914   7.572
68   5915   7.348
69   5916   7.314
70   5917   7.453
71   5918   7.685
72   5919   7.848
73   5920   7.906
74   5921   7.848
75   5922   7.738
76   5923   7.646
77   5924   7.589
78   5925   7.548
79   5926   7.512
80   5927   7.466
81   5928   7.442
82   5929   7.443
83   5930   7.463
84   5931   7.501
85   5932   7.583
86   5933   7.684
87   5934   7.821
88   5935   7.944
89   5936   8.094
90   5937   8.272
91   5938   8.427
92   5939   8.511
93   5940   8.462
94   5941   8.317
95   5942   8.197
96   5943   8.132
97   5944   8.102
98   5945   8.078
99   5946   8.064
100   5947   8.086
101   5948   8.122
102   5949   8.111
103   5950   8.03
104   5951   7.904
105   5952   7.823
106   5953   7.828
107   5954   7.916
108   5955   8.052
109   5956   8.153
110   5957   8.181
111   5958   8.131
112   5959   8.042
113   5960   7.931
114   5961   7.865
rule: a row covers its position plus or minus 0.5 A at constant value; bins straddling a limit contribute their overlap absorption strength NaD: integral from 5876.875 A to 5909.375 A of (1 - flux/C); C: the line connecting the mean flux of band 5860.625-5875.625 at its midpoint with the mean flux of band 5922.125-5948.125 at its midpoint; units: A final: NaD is 2.6 A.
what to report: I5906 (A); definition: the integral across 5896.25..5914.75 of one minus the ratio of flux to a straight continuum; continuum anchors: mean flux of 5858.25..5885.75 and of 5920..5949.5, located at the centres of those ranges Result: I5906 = 0.95 A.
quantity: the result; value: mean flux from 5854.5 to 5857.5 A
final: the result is 8.2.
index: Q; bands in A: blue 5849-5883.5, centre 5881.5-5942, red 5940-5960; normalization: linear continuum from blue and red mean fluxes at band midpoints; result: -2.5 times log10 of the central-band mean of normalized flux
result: 0.08 mag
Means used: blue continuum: 8.03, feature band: 7.51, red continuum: 8.07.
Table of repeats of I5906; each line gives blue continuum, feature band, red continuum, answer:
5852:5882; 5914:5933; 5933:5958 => 1.2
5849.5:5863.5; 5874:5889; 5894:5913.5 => 0.3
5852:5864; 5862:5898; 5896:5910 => 0.7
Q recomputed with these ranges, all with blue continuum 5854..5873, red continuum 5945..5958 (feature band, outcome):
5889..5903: 0.153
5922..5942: 0.025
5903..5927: 0.049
